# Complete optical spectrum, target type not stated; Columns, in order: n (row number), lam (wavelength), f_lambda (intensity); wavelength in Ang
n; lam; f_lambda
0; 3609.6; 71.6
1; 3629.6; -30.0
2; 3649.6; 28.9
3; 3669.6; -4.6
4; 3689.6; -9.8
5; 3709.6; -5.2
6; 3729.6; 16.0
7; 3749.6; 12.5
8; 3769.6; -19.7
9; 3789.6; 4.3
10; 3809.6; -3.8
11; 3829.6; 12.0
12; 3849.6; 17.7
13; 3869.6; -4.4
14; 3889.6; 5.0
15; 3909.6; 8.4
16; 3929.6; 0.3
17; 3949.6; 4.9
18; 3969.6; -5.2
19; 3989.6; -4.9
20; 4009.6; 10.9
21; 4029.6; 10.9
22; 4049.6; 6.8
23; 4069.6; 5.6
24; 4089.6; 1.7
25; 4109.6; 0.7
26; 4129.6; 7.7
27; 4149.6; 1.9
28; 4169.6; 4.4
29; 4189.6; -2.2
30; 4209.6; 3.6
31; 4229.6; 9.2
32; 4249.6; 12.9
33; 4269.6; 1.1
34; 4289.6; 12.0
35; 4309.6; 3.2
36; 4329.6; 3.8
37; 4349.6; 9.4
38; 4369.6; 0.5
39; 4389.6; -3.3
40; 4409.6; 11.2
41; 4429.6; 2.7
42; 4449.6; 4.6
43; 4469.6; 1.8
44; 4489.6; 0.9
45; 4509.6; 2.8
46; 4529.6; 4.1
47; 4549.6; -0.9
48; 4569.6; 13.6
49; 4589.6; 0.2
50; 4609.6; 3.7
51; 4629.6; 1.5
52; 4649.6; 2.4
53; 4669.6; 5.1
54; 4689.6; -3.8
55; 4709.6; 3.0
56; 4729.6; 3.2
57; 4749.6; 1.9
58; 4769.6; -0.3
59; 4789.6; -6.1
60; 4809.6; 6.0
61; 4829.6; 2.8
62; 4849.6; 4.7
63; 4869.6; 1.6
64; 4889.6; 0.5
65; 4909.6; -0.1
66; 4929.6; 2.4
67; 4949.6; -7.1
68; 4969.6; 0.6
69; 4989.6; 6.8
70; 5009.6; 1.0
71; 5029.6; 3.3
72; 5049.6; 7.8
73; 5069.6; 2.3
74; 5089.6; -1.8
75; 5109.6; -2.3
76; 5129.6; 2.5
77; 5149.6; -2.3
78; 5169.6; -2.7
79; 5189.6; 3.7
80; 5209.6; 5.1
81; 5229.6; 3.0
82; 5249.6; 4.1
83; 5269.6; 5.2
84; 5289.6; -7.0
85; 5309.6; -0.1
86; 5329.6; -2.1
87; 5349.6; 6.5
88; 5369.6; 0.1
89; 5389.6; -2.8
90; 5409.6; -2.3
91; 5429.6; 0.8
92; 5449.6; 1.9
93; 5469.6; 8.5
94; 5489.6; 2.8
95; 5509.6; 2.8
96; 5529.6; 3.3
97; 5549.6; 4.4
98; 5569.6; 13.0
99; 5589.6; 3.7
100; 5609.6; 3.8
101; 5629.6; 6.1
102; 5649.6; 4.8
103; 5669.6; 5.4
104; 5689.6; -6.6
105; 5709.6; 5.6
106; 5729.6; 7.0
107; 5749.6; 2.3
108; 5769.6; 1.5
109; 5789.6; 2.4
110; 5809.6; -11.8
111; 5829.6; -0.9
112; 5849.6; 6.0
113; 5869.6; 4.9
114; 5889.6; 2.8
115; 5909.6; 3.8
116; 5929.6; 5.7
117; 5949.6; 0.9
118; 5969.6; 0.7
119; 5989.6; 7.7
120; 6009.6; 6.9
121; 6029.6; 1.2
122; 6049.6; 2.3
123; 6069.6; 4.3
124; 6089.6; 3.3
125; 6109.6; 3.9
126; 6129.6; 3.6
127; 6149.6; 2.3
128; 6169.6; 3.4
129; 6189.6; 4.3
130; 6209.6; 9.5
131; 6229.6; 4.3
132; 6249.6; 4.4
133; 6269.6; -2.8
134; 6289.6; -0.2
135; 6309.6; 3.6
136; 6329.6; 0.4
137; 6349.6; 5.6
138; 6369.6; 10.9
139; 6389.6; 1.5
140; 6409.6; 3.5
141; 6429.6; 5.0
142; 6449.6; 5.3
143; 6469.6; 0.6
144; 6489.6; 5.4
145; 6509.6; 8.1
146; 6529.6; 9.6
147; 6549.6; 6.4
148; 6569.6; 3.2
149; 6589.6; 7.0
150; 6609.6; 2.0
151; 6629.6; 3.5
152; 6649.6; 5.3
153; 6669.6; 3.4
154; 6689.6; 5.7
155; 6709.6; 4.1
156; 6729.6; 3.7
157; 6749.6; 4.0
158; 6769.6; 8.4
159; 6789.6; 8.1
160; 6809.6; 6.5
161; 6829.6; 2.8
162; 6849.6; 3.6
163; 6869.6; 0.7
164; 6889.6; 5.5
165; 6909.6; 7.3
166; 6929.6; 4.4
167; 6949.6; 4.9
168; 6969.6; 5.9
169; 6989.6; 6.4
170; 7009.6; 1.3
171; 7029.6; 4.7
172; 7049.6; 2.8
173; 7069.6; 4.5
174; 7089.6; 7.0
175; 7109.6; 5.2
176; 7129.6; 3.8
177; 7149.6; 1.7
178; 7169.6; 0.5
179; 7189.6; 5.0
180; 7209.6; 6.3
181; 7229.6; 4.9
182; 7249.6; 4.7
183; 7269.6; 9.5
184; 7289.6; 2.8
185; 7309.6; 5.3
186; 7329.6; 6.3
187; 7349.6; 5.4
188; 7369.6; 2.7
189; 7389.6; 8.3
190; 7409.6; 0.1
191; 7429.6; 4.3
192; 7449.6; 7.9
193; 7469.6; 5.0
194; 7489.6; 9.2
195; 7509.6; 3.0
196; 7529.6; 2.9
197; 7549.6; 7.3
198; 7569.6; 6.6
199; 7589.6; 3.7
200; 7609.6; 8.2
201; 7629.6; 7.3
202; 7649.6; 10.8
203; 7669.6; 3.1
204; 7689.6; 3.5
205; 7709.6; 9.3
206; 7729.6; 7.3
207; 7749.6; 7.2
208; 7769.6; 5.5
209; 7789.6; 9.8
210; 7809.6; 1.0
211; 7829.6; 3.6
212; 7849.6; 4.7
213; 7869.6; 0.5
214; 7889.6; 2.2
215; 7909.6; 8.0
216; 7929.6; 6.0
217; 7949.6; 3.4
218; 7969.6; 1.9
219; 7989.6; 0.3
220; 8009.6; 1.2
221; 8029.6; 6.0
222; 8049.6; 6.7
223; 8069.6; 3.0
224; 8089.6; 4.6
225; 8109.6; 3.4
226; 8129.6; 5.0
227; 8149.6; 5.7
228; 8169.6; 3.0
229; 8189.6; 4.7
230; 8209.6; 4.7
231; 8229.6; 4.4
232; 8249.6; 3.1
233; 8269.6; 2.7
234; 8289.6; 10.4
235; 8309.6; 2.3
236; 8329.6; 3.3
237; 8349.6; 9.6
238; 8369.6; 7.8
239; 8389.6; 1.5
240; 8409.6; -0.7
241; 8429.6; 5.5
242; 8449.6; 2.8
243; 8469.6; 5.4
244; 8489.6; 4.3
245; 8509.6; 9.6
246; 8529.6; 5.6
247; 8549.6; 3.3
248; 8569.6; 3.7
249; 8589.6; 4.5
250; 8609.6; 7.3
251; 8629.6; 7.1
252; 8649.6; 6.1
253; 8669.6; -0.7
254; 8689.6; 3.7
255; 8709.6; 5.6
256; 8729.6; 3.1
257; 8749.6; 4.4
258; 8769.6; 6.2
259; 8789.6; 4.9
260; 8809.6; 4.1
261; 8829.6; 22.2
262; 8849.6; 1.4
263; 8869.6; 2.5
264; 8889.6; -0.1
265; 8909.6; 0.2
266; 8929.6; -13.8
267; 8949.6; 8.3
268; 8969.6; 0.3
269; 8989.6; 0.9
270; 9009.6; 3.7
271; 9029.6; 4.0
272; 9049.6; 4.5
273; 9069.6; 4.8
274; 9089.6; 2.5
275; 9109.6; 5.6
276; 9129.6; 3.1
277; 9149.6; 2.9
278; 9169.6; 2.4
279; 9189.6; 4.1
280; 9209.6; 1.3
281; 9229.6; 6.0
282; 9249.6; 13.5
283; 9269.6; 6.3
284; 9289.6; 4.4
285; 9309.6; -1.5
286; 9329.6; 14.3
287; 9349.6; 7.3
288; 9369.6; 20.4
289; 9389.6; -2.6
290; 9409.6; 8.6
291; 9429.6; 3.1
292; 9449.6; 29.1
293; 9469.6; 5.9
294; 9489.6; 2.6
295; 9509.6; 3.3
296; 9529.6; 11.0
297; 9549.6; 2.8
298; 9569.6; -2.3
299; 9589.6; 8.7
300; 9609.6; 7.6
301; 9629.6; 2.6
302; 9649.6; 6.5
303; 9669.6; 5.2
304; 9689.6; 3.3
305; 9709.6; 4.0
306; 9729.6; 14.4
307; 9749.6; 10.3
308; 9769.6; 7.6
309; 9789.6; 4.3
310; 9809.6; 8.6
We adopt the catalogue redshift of 1.481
